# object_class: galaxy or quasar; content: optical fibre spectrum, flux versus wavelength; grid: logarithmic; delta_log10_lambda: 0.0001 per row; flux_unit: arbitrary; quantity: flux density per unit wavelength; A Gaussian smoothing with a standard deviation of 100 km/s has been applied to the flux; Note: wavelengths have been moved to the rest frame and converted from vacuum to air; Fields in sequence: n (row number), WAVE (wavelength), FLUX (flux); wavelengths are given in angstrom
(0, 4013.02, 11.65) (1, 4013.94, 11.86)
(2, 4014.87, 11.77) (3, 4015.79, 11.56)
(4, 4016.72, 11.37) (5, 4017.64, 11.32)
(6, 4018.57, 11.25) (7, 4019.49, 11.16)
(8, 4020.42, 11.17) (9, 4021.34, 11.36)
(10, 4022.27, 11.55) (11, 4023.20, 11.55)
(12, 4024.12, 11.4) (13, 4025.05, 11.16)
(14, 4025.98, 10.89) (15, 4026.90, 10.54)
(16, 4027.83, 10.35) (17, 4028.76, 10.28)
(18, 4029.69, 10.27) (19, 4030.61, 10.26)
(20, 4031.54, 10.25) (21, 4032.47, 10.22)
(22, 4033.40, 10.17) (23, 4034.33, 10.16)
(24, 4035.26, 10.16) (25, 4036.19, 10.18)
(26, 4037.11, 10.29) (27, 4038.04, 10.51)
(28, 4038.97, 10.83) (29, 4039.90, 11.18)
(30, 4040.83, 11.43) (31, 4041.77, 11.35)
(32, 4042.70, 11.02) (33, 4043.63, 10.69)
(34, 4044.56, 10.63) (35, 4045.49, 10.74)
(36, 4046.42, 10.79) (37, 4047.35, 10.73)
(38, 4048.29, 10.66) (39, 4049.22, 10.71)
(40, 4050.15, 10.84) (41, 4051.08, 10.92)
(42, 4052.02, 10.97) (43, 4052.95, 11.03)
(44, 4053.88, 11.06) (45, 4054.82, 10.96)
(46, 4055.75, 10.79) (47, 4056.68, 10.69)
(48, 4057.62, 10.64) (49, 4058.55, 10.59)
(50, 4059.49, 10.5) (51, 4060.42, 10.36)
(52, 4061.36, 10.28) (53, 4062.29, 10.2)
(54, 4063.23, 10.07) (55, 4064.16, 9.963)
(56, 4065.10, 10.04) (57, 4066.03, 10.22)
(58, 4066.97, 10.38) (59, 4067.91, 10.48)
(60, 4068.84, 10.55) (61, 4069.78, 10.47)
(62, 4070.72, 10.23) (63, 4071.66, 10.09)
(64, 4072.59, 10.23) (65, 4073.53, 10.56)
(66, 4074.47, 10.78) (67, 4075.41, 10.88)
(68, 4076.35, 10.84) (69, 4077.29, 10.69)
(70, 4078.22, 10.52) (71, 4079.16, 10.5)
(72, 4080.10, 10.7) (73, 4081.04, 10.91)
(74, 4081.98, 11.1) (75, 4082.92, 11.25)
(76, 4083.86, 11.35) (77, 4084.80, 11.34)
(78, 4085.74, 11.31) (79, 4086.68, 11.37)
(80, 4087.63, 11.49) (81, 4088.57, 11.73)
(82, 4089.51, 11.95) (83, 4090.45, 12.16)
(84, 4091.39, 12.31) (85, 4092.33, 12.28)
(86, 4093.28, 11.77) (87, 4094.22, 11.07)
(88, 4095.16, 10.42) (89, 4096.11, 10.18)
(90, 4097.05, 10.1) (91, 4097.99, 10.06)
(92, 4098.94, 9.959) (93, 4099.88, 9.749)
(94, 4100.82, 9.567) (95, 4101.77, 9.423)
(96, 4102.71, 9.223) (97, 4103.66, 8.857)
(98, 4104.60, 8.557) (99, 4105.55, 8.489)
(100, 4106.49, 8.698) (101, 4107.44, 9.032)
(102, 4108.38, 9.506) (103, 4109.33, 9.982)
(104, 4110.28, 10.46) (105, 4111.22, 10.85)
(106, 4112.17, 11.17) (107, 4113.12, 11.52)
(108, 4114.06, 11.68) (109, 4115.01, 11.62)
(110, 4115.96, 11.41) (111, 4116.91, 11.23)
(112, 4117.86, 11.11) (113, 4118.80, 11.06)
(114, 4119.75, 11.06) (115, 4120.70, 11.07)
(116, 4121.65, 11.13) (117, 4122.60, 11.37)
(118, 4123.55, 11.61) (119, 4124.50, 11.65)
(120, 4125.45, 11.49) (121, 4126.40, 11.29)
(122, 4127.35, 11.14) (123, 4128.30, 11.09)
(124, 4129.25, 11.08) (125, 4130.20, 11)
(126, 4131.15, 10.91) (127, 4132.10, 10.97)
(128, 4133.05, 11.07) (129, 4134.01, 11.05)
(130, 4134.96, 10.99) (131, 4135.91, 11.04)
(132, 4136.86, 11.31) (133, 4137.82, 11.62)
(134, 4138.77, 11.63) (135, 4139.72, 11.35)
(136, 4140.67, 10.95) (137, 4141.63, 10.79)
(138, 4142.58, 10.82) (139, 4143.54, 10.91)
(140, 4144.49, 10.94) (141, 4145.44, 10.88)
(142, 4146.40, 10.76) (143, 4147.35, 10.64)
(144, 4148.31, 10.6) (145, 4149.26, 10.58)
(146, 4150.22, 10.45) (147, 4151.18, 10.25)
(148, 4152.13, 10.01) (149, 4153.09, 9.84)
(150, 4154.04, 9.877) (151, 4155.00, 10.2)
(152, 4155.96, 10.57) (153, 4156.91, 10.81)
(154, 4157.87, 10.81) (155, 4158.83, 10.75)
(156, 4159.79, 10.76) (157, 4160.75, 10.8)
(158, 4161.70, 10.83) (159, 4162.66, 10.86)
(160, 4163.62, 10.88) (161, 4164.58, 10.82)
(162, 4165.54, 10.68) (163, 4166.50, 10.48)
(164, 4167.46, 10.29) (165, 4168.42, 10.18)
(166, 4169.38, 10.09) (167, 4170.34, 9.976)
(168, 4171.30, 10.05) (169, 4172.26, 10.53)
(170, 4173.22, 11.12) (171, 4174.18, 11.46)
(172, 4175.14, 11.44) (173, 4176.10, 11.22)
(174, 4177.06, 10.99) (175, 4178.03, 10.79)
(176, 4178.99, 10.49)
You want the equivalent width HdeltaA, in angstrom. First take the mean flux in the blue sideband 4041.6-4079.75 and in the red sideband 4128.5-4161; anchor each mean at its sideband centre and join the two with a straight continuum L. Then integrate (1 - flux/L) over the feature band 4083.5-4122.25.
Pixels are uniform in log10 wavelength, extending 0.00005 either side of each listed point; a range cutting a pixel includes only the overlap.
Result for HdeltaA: 0.11 angstrom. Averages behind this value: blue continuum 10.6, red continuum 10.8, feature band 10.7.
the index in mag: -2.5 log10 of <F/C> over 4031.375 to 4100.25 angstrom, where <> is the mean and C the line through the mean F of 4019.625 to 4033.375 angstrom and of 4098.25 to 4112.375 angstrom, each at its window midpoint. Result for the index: -0.06 mag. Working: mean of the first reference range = 10.8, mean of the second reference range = 9.54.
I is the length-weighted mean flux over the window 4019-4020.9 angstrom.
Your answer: 11.2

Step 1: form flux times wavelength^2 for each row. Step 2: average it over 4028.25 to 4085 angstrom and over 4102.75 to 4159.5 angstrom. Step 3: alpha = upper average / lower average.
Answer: 1.0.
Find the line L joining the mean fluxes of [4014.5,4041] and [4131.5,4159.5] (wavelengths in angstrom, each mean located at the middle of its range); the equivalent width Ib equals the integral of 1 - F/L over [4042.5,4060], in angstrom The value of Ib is 0.1 angstrom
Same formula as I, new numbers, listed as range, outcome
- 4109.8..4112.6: 10.8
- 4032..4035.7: 10.2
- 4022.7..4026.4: 11.2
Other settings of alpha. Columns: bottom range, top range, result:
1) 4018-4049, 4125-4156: 1.06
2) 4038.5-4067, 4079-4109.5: 1.00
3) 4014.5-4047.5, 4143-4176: 1.04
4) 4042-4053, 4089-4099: 1.06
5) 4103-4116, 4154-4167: 1.09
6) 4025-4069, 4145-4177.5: 1.06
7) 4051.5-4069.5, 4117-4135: 1.10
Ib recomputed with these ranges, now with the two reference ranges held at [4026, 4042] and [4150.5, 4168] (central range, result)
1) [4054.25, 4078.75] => 0.1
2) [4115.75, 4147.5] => -1.9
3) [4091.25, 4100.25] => -0.2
